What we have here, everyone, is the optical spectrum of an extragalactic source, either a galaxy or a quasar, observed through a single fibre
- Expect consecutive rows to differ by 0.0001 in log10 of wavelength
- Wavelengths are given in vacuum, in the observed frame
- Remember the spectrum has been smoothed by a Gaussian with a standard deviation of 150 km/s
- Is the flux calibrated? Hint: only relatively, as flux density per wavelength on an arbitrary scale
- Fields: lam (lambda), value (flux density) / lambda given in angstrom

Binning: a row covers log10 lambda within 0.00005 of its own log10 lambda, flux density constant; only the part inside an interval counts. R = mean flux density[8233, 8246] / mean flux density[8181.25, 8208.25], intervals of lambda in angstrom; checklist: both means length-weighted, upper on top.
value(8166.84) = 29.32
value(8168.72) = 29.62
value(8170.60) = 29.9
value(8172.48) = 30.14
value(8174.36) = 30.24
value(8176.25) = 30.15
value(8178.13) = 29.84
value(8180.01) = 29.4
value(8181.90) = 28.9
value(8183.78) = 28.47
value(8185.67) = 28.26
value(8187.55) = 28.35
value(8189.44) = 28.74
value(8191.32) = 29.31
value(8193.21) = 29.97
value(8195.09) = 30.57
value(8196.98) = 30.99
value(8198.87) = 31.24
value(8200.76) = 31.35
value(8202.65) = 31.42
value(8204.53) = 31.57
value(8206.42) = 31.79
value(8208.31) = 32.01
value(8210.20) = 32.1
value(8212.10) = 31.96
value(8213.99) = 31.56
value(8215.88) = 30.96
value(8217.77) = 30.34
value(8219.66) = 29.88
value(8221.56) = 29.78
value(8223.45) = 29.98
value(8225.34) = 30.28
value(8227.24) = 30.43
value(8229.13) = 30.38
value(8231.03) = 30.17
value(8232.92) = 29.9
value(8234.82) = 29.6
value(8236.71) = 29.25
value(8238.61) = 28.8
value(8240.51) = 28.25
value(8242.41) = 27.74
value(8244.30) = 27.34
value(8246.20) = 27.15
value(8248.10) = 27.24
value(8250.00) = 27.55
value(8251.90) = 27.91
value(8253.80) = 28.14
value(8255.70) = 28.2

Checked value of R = 0.95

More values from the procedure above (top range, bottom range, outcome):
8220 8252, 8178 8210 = 0.96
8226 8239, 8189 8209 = 0.97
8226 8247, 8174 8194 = 0.99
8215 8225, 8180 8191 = 1.05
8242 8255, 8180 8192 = 0.96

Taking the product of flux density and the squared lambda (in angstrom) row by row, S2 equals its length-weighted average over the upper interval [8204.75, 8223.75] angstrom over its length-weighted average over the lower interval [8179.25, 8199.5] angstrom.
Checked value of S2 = 1.1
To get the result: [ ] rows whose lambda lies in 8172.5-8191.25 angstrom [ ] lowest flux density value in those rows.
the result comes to 28.26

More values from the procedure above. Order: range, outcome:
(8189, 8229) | 28.74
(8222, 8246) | 27.34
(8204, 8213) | 31.57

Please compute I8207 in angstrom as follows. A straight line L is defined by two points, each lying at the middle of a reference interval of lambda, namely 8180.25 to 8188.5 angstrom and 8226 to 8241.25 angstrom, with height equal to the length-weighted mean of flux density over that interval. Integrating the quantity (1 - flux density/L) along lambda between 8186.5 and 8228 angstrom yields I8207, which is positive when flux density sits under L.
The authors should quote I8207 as -2.3 angstrom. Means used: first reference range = 28.5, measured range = 30.7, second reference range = 29.6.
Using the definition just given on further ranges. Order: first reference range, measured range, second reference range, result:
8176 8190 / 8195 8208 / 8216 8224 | -0.8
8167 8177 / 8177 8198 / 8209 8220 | 0.7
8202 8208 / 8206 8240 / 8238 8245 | -0.7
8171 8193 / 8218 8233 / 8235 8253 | -0.9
